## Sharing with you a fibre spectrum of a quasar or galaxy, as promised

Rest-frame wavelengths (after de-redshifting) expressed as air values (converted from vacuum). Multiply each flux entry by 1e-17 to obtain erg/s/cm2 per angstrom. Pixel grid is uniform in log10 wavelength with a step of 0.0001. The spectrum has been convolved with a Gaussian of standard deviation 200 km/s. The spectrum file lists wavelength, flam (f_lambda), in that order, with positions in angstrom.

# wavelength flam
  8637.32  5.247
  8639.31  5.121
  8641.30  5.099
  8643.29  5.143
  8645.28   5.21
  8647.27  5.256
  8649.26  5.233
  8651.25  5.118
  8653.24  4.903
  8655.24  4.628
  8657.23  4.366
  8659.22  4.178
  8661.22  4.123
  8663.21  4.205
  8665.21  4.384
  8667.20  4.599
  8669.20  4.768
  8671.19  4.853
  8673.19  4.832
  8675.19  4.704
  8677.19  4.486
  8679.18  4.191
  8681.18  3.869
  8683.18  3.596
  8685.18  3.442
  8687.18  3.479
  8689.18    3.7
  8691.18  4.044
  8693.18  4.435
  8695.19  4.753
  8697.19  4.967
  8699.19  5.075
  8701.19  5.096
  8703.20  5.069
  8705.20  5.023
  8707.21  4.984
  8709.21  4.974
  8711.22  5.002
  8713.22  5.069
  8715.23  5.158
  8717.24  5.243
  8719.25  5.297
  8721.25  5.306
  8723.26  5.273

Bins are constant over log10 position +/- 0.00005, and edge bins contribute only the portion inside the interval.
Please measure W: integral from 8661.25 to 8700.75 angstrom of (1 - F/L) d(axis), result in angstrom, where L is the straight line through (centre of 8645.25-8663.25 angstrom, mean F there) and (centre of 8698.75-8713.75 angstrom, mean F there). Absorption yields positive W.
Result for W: 4.4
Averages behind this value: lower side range 4.72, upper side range 5.03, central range 4.34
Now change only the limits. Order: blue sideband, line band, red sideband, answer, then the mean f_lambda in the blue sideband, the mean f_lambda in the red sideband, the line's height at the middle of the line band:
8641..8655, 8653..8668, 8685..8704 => 1.6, 5.11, 4.44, 4.93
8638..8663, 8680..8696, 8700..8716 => 3.4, 4.85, 5.05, 4.98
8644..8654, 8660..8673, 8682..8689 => -0.4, 5.15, 3.54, 4.38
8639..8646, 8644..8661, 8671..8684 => 0.3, 5.14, 4.34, 4.91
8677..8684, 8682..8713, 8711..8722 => 0.4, 4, 5.19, 4.56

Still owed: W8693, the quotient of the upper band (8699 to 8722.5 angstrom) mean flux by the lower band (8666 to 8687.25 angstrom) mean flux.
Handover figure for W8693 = 1.19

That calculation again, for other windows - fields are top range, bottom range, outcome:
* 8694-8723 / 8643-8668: 1.08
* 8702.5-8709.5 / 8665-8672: 1.07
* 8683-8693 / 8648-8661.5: 0.79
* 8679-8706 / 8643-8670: 0.92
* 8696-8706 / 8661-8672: 1.12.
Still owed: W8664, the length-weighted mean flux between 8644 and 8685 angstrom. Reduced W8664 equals 4.56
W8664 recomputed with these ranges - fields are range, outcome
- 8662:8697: 4.27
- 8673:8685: 4.19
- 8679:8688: 3.68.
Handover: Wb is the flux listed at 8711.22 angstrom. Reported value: 5.002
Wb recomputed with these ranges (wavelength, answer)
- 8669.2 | 4.768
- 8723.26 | 5.273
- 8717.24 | 5.243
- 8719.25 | 5.297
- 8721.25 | 5.306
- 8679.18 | 4.191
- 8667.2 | 4.599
